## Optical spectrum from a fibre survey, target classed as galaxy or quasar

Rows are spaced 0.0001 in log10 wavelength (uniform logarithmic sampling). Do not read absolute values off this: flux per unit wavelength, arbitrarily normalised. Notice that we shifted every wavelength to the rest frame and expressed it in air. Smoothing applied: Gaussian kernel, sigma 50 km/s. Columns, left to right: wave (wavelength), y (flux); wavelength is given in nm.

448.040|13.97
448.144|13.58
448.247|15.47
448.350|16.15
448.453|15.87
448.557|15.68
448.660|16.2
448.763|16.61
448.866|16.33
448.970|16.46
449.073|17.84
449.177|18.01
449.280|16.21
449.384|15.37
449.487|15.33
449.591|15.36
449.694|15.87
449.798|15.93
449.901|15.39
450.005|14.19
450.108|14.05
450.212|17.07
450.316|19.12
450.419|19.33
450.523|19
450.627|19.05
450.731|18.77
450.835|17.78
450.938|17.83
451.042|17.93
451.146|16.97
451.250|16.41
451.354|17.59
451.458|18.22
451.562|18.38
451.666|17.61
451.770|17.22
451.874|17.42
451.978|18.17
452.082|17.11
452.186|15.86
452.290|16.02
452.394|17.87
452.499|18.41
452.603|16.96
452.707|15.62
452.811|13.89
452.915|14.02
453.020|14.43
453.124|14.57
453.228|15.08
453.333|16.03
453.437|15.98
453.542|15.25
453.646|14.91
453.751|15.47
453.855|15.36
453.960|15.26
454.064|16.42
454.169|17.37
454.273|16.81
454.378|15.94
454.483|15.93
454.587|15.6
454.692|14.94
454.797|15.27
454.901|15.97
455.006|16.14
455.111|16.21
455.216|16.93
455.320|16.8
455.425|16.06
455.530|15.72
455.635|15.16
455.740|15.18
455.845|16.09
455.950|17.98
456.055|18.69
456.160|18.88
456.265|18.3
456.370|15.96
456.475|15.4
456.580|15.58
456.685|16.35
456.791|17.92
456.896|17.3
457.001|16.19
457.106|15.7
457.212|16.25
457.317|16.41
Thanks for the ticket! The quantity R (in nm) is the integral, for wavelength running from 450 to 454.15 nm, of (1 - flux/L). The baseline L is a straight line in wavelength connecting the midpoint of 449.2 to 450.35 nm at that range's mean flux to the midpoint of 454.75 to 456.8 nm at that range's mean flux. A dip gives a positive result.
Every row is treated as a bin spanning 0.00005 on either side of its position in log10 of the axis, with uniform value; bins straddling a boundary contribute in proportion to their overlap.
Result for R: -0.16 nm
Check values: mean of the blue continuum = 15.8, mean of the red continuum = 16.5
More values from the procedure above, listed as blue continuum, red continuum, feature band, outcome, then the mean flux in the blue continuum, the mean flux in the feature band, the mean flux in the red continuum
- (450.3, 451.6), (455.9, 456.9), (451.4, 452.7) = 0.043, 18.2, 17.4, 17.2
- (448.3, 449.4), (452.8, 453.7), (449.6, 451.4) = -0.144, 16.5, 17.2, 14.9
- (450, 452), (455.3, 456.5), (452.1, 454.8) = 0.224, 17.7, 15.8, 16.7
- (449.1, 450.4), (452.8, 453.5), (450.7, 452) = -0.179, 16.1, 17.7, 14.9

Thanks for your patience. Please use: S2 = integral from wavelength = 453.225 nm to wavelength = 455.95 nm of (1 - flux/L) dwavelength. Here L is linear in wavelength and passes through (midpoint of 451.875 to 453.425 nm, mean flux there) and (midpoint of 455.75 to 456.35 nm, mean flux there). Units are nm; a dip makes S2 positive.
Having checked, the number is 0.17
